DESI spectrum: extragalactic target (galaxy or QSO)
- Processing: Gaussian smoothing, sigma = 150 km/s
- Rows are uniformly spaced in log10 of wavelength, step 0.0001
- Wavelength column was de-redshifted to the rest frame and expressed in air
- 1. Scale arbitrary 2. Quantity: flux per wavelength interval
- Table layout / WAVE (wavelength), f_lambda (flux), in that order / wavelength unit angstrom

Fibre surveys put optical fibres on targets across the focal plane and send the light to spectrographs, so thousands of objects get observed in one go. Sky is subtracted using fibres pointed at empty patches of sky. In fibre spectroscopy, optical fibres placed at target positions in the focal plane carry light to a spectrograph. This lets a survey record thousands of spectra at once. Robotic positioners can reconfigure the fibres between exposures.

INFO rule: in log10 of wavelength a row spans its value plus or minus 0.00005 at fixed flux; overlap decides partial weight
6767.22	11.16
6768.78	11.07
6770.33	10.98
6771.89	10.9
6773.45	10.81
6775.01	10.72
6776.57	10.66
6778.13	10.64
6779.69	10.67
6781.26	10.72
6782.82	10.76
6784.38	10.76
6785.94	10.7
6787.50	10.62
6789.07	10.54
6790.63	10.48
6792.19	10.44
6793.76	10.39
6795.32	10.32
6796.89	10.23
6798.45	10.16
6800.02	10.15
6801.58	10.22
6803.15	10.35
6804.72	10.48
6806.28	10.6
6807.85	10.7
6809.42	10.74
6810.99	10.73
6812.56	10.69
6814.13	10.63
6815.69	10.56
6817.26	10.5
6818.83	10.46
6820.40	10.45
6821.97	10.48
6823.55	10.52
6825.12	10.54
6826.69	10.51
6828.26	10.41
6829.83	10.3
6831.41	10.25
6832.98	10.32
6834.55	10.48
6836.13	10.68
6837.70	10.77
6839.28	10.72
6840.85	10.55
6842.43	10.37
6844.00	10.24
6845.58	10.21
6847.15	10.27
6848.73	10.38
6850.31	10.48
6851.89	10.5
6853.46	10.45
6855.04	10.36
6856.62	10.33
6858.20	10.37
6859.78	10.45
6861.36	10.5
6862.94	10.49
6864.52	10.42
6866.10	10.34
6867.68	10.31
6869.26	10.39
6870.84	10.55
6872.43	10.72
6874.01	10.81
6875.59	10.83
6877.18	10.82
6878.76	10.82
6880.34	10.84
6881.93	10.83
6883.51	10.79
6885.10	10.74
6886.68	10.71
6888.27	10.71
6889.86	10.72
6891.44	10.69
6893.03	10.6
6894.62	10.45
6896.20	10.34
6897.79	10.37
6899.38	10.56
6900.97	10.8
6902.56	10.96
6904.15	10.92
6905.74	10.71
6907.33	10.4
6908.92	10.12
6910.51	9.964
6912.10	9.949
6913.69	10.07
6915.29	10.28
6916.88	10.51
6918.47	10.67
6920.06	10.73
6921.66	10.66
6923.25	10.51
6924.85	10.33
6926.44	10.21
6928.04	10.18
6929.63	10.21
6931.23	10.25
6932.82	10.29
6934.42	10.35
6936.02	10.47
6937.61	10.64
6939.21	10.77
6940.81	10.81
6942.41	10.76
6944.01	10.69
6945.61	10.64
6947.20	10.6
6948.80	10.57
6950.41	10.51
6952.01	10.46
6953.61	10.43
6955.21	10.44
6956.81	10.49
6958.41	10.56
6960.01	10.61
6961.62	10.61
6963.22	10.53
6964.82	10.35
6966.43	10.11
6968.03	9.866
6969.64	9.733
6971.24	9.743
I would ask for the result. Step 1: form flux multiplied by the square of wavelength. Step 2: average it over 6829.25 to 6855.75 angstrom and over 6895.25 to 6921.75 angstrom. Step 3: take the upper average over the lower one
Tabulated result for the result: 1.0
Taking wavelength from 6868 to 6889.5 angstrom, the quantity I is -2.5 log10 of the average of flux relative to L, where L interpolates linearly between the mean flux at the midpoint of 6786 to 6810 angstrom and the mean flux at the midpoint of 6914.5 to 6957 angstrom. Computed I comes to -0.03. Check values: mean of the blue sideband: 10.4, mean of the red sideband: 10.5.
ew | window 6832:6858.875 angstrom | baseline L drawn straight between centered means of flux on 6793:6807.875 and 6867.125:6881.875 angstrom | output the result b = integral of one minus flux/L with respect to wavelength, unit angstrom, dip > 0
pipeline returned 0.29 angstrom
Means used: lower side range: 10.3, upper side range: 10.7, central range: 10.4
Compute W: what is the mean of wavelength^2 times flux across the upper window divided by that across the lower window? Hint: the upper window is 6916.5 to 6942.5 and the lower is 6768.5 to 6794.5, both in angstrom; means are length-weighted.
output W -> 1.0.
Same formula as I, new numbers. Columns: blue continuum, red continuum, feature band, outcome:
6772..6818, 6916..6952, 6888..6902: -0.01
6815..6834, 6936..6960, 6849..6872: 0.01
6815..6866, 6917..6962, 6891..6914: 0.00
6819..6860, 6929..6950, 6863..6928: -0.01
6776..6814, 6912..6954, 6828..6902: 0.00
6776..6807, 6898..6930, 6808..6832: 0.00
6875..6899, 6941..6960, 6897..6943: 0.02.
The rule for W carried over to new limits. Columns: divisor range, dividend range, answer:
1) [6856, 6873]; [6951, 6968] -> 1.03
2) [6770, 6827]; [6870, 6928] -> 1.03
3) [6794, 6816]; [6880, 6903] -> 1.04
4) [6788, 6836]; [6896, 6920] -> 1.03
